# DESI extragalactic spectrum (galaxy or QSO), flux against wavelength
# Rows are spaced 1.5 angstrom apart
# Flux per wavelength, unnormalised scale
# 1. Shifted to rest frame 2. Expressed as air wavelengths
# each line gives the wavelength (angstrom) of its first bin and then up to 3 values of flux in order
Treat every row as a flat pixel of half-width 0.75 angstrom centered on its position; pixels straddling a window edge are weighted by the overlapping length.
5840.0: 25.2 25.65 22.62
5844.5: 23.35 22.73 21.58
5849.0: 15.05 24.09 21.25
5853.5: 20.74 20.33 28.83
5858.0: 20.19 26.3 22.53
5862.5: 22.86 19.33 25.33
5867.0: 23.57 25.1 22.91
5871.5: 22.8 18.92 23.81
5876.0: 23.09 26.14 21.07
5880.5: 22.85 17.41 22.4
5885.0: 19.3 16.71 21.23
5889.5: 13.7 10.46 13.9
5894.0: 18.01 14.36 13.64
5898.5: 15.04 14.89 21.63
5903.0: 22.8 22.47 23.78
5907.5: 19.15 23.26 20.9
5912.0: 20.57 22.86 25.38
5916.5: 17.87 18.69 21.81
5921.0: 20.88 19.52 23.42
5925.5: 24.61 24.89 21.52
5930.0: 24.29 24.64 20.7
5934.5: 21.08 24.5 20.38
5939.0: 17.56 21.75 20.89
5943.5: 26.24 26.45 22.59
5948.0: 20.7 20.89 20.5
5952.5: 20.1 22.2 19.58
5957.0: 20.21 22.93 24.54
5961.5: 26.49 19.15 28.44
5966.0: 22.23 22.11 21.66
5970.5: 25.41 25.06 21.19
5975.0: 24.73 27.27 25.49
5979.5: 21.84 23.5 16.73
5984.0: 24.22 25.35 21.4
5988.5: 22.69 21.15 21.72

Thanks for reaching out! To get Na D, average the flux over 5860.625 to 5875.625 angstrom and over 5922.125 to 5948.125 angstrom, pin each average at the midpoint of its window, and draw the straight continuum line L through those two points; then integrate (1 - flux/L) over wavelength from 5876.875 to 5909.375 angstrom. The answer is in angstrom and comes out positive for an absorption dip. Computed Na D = 5.6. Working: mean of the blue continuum 22.7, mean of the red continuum 22.6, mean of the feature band 18.7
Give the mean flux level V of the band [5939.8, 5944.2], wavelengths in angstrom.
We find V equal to 22.9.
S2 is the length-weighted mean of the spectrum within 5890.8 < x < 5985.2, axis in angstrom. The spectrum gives 21.6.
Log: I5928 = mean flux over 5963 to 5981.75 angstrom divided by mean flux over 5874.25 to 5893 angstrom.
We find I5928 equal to 1.2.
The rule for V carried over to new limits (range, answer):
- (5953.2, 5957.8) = 20.7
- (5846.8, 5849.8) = 18.4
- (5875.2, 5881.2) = 23.3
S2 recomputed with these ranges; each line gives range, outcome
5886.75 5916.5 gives 18.8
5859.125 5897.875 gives 20.2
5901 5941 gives 21.9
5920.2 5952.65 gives 22.2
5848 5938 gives 21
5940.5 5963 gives 22.3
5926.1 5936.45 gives 23.1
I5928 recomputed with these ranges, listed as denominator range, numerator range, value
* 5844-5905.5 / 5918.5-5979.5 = 1.10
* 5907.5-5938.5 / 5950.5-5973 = 1.03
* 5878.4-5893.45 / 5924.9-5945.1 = 1.27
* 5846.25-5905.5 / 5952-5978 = 1.14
